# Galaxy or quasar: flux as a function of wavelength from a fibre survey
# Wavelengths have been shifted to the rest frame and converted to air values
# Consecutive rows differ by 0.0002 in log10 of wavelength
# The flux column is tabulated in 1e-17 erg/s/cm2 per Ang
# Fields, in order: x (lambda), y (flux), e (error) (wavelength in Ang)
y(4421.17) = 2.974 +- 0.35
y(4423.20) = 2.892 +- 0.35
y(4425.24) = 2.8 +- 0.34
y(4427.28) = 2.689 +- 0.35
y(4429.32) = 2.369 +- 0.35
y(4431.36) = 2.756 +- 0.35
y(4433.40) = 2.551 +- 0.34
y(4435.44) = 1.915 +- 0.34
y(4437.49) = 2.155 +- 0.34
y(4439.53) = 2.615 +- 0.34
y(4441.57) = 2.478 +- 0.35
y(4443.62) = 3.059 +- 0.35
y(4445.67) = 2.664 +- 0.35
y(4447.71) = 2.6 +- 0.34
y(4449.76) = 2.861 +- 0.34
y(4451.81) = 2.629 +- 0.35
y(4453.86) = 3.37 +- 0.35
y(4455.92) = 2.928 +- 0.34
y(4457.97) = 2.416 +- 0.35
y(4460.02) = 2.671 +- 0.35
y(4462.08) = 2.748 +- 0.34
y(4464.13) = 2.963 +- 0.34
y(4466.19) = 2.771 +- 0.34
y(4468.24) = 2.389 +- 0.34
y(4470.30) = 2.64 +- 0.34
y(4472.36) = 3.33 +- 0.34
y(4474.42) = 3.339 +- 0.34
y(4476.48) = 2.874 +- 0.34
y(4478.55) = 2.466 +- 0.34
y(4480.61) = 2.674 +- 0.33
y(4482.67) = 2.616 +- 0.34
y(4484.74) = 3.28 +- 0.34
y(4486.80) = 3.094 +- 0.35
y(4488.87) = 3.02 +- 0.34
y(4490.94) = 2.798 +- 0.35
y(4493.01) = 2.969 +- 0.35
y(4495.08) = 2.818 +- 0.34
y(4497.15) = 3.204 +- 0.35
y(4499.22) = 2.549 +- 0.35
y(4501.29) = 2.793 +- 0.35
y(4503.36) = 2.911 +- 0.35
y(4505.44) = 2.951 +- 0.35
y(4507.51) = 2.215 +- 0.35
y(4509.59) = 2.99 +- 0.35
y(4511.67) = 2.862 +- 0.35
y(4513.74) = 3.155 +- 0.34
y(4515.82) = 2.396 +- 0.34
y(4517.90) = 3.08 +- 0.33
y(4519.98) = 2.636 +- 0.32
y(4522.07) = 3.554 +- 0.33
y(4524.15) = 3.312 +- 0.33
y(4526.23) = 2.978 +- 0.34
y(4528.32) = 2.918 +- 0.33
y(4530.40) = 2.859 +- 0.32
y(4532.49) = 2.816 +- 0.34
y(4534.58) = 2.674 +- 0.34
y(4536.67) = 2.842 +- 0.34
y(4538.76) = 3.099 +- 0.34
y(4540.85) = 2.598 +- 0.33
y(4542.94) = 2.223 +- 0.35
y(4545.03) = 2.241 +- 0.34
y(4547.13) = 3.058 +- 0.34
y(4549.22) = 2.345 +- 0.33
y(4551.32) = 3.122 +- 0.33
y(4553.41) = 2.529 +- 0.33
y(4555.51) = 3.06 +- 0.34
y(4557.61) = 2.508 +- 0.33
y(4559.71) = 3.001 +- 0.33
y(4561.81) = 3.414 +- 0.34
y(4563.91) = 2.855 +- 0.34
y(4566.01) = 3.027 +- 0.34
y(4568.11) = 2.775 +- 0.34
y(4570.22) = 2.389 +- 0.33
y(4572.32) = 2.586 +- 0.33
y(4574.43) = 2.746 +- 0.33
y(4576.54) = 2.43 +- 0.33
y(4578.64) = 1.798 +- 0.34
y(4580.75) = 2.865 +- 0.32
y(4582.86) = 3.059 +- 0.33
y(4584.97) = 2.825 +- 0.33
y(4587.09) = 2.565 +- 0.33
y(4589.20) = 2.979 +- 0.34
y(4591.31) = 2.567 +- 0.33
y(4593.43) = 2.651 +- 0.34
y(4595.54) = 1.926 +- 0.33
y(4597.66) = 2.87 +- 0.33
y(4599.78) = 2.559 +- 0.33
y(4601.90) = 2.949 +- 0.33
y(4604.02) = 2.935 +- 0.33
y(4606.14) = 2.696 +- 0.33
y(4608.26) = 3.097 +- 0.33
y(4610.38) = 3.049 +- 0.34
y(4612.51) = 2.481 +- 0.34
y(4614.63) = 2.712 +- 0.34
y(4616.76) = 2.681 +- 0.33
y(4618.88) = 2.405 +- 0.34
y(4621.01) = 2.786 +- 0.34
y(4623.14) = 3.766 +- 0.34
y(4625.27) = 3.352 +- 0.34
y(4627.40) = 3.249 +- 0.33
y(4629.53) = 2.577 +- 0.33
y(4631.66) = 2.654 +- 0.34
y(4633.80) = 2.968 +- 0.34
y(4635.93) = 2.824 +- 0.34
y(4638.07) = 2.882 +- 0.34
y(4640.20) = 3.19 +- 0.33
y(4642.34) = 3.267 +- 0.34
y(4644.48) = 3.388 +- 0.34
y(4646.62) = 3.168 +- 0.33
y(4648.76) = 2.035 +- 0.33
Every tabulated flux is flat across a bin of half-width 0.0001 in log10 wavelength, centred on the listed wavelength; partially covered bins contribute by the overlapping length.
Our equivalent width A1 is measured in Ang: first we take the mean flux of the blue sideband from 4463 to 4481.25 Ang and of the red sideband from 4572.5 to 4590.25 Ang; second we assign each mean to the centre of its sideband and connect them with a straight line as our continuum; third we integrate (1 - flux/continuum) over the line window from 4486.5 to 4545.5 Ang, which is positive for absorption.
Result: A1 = -1.9 Ang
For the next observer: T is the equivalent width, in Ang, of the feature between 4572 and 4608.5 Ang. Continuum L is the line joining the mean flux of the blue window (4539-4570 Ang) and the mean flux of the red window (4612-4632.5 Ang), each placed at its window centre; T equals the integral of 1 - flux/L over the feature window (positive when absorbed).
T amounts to 2.1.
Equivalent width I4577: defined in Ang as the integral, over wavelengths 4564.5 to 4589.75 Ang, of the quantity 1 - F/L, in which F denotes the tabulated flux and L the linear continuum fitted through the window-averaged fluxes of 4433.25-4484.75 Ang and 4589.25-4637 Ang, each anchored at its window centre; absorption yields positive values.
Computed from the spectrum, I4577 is 1.11 Ang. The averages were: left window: 2.72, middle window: 2.67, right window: 2.81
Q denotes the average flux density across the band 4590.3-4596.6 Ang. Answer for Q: 2.38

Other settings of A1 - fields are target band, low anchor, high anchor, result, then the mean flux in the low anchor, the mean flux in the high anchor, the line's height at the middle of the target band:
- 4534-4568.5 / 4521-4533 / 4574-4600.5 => 1.1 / 3.08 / 2.6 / 2.89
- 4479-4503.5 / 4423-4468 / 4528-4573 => -1.5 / 2.67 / 2.77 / 2.71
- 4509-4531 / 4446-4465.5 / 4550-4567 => -0.8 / 2.79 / 2.93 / 2.88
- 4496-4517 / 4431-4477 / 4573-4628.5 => -0.5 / 2.73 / 2.77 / 2.74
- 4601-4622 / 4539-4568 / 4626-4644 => 1.0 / 2.78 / 2.97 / 2.92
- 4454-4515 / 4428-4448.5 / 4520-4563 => -4.2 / 2.52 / 2.85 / 2.67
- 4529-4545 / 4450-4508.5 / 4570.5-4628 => 0.5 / 2.84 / 2.75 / 2.8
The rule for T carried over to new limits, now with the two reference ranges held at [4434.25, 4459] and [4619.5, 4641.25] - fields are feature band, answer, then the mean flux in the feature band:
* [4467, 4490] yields -1.5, 2.88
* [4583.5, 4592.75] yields 0.6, 2.74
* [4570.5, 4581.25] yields 1.6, 2.46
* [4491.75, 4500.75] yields -0.4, 2.88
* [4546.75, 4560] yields 0.4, 2.78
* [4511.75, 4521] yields -0.1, 2.82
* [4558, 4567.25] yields -0.5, 3.03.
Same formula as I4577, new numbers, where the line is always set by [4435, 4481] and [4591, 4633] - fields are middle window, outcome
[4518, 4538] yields -1.44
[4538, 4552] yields 0.62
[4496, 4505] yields -0.39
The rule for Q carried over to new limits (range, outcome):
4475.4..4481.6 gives 2.67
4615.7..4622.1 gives 2.63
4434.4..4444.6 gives 2.44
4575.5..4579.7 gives 2.12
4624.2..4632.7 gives 2.96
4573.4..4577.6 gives 2.59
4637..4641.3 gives 3.04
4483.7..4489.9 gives 3.13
